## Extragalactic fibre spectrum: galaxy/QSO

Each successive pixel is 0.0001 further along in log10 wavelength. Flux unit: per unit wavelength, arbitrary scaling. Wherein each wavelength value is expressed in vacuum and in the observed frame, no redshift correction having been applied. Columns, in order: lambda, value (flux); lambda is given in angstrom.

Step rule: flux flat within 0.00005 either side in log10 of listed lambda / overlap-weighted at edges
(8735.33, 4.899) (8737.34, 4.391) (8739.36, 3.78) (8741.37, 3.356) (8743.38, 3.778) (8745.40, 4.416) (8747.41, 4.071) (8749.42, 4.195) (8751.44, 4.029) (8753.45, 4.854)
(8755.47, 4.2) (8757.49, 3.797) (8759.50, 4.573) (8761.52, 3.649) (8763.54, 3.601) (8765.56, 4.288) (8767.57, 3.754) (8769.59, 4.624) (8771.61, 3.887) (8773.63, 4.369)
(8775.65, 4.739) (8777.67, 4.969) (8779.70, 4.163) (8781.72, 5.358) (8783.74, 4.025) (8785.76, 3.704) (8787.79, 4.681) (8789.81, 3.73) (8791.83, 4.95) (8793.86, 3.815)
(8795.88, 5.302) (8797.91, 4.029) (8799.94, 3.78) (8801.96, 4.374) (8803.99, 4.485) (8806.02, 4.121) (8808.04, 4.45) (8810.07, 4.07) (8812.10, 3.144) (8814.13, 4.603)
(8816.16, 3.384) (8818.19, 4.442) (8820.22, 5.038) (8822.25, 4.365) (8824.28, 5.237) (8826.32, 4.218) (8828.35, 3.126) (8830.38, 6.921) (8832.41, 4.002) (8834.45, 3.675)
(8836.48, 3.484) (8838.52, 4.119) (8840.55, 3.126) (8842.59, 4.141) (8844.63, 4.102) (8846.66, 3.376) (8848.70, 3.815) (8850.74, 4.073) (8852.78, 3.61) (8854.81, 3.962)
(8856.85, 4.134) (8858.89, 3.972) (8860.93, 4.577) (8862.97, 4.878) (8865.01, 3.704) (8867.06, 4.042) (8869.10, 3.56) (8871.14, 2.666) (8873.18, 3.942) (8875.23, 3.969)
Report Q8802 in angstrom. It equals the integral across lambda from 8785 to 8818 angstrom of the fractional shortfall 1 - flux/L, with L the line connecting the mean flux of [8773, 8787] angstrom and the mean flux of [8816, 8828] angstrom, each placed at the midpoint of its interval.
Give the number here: 2.1 angstrom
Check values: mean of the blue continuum 4.48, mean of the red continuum 4.45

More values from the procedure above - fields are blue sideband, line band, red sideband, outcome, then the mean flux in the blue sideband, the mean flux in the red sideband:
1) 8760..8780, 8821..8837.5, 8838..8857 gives -2.0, 4.21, 3.83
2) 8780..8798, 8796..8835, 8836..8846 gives -2.2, 4.41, 3.8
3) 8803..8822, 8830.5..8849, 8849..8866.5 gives 1.0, 4.2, 4.1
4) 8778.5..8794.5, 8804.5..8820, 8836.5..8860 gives 0.1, 4.32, 3.84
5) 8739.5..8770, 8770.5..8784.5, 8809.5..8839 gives -1.3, 4.06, 4.26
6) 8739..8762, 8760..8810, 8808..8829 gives -1.8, 4.08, 4.19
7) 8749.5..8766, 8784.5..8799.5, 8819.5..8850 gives -0.5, 4.12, 4.17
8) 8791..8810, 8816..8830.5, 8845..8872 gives -1.2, 4.35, 3.89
